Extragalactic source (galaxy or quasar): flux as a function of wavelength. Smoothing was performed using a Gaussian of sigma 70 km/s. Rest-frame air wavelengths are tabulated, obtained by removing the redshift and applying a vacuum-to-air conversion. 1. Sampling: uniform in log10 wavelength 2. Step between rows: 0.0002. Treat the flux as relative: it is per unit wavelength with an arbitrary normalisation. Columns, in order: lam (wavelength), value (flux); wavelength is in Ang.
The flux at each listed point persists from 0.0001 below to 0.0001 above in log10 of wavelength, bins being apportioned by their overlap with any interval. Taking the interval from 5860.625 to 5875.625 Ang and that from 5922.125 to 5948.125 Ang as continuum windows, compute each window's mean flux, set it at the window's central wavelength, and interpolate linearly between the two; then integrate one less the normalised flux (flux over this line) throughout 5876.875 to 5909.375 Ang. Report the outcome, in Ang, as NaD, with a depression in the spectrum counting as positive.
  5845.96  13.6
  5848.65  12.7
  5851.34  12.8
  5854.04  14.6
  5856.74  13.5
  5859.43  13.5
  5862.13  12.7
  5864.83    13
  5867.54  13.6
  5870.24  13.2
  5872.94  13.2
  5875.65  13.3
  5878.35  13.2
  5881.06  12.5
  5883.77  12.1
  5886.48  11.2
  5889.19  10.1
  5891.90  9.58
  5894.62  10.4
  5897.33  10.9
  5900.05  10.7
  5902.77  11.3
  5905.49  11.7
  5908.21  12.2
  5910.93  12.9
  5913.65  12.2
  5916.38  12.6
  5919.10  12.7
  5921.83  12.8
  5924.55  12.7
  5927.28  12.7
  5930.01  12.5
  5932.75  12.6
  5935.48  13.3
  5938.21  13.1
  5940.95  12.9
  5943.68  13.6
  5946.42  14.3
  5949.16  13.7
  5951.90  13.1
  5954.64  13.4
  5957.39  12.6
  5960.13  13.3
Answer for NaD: 4.5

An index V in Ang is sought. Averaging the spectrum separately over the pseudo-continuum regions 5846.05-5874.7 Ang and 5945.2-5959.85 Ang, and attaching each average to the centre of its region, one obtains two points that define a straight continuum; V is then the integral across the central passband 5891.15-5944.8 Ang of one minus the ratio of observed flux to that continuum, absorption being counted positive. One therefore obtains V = 4.7 Ang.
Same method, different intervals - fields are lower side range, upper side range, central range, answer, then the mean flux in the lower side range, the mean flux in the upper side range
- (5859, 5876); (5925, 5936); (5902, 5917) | 0.8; 13.2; 12.7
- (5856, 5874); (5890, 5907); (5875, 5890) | -0.2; 13.2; 10.8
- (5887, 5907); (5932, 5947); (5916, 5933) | -0.4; 10.7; 13.3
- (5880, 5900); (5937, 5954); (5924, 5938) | 0.0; 10.9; 13.5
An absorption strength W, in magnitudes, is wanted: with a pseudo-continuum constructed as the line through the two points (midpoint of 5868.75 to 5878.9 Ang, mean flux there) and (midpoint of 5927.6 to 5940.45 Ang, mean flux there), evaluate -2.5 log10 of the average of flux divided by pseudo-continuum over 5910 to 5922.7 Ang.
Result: 0.03 mag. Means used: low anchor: 13.2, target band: 12.6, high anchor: 12.9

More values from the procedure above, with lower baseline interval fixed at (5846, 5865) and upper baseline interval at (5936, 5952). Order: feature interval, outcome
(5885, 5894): 0.28 mag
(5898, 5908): 0.18 mag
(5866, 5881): 0.01 mag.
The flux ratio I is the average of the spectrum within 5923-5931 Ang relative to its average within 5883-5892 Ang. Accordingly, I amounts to 1.17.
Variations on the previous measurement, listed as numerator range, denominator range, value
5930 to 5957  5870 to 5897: 1.12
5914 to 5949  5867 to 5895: 1.08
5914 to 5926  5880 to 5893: 1.14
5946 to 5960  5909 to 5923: 1.06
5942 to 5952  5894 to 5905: 1.26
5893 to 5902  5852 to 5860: 0.77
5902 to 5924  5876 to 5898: 1.09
